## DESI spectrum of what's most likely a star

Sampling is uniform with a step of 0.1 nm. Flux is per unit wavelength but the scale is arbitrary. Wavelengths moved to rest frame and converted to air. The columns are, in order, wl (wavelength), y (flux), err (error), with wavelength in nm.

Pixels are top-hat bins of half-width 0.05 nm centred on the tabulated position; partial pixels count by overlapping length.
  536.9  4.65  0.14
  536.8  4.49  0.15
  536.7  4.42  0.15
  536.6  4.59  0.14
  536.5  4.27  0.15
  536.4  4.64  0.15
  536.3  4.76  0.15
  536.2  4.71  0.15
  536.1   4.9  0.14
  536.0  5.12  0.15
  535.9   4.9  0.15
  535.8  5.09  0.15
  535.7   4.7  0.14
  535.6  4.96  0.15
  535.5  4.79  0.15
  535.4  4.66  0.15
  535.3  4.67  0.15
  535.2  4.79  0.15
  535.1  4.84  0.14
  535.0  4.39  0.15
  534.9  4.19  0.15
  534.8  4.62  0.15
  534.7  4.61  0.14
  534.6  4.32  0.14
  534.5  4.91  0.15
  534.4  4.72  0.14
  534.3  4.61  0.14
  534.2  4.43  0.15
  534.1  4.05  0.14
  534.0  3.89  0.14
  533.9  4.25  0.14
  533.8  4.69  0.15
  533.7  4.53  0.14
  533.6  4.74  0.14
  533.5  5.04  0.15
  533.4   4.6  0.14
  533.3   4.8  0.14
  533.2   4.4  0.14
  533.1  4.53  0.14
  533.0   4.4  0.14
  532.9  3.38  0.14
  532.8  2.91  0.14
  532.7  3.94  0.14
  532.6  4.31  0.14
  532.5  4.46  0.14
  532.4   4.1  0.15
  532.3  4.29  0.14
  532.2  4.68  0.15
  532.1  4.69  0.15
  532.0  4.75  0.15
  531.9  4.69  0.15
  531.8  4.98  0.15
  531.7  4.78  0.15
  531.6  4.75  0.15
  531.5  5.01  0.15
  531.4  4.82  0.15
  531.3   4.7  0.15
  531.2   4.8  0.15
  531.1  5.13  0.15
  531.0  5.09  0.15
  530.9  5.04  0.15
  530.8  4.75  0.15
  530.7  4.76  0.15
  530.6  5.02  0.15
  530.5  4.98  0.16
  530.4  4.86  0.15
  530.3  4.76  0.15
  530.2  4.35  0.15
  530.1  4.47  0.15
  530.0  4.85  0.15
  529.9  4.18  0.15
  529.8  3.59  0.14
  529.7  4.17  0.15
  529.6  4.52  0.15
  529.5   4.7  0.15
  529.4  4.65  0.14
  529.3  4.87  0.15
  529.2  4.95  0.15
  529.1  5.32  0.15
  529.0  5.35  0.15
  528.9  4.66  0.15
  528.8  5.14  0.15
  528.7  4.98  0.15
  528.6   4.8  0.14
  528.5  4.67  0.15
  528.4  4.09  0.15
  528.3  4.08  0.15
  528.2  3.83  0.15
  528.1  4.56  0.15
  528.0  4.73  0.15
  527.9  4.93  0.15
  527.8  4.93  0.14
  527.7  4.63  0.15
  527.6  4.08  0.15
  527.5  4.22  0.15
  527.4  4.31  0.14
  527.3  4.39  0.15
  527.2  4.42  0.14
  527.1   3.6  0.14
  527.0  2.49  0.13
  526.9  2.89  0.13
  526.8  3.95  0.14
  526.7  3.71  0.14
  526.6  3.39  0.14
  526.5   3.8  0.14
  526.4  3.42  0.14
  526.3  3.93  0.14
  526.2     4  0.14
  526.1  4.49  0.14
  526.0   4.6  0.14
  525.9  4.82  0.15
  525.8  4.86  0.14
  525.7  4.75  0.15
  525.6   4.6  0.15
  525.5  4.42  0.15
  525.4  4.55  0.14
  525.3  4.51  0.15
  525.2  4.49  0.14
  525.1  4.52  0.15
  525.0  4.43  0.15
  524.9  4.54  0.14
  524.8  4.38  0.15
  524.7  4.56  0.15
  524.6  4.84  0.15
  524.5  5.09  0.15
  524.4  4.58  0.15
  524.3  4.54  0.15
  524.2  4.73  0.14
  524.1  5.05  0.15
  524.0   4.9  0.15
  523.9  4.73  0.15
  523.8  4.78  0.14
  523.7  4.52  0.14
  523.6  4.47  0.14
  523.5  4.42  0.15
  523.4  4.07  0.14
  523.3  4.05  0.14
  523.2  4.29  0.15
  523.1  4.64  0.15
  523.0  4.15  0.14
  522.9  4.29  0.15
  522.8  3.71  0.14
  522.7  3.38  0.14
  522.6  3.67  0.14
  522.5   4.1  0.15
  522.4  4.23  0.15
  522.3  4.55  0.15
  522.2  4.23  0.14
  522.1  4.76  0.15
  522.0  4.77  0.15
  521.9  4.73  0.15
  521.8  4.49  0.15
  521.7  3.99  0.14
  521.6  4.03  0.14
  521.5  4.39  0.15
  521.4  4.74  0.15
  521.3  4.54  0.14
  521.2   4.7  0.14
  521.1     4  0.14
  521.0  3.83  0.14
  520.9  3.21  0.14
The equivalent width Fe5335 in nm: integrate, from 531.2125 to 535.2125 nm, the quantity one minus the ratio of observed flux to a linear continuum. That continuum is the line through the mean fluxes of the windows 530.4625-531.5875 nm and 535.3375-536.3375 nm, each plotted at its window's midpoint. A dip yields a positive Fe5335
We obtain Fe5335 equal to 0.33 nm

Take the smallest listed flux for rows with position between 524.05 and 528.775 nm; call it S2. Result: 2.49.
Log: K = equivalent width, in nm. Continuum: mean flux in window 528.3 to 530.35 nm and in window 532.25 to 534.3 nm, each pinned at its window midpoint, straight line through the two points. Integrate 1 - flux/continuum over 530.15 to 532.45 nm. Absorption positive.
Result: -0.16 nm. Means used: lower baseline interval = 4.64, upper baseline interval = 4.29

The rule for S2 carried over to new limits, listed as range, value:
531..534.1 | 2.91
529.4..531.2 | 3.59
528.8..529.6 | 4.52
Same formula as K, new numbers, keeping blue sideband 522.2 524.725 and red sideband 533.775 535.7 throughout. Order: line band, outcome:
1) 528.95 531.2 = -0.13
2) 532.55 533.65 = 0.06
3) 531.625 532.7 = -0.01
